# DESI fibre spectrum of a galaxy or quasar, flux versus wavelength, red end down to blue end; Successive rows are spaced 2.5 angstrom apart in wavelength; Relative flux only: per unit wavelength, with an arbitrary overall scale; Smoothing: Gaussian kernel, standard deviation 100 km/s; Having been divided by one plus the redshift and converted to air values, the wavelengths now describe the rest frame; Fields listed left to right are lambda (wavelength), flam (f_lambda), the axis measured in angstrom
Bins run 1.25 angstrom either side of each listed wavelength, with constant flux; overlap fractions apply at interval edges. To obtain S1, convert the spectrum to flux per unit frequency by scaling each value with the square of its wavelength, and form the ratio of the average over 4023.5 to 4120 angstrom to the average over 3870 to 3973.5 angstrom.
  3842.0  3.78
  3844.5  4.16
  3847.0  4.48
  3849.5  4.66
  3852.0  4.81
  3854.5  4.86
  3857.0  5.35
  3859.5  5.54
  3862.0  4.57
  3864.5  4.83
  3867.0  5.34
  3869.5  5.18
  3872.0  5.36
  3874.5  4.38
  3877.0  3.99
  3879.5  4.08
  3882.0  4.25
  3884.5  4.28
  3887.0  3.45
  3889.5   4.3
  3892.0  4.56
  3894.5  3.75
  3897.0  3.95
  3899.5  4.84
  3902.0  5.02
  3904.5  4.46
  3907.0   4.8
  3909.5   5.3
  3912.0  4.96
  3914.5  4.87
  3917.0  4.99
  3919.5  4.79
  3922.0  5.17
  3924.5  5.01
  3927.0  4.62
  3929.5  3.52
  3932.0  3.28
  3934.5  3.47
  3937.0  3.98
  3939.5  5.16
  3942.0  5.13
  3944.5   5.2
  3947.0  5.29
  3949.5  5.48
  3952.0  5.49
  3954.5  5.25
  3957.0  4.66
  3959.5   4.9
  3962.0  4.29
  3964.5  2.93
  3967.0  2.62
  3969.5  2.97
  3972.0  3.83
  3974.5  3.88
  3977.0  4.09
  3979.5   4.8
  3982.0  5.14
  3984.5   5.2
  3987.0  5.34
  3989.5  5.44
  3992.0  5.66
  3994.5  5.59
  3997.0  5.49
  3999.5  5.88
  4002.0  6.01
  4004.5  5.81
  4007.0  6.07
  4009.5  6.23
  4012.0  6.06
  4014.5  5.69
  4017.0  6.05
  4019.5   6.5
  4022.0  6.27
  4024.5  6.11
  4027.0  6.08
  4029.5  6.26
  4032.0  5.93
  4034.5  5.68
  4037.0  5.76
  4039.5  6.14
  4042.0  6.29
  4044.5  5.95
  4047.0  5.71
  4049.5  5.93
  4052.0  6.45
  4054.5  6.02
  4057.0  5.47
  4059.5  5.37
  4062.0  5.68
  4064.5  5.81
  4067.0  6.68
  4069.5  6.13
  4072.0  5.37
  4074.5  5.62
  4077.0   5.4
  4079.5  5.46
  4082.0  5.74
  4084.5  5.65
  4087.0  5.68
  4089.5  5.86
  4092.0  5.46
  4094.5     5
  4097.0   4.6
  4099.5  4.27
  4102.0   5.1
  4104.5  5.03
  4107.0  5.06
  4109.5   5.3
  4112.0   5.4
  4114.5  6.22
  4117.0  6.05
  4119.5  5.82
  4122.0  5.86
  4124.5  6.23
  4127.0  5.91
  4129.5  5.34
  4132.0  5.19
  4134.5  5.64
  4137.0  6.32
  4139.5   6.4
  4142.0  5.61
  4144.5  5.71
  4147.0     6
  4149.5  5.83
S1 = 1.37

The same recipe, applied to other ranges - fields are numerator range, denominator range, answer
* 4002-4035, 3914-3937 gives 1.45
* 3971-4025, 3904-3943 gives 1.25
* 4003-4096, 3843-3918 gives 1.38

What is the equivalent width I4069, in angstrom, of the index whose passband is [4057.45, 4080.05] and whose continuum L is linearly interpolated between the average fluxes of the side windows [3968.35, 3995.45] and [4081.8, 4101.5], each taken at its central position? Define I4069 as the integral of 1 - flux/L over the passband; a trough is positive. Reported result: -2.6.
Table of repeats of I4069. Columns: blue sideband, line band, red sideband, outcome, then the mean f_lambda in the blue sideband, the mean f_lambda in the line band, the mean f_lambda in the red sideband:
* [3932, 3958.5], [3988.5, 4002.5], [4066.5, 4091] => -1.3 angstrom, 4.83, 5.66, 5.73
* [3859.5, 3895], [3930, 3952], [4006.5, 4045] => 2.3 angstrom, 4.5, 4.64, 6.07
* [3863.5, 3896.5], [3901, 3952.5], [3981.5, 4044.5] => 1.9 angstrom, 4.43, 4.75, 5.88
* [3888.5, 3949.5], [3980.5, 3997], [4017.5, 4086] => -0.3 angstrom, 4.62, 5.39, 5.91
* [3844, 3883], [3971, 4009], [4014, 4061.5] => 2.8 angstrom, 4.75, 5.24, 5.98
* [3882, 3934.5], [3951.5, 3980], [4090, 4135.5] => 3.9 angstrom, 4.47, 4.09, 5.42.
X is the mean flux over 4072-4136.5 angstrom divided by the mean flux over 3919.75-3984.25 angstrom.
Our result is 1.24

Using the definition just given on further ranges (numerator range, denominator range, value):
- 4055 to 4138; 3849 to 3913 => 1.20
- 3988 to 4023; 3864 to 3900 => 1.34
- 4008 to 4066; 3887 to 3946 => 1.31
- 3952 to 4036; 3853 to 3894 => 1.13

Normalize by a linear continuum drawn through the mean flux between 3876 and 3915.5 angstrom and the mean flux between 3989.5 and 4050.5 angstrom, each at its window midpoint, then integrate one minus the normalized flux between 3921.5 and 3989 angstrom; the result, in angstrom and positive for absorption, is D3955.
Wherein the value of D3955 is 8.8 angstrom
